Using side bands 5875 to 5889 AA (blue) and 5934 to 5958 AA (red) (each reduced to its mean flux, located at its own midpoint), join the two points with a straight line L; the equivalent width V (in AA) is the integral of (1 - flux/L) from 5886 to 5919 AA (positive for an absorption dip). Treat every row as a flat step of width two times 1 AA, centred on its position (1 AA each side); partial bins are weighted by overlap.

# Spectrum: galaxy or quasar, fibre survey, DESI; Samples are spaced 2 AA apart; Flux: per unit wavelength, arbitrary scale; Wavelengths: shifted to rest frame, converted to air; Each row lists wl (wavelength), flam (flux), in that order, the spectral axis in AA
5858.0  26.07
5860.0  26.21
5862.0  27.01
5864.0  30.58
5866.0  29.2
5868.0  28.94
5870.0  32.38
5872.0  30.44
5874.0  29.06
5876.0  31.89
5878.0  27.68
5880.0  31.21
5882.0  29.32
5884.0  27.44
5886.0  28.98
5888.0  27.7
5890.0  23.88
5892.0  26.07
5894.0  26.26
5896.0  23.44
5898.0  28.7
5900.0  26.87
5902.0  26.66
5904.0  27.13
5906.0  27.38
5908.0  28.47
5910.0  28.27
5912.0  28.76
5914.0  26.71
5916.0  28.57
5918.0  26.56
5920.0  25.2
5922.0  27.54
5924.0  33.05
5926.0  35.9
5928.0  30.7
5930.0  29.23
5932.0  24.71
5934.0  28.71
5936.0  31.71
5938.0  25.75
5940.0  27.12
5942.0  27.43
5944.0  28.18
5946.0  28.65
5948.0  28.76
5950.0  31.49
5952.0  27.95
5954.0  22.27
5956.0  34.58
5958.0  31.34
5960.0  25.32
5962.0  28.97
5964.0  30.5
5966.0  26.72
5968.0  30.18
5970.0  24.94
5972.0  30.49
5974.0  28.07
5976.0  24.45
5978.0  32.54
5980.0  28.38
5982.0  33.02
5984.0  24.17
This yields 2.3 AA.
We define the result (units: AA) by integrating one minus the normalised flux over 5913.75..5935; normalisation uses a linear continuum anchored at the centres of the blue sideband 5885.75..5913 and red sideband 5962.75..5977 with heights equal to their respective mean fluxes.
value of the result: -1.2 AA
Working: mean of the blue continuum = 27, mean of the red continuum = 27.9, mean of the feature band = 28.9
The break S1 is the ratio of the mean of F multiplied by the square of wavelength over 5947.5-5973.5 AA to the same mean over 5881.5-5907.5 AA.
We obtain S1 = 1.09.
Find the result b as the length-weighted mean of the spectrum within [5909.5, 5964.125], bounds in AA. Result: 28.7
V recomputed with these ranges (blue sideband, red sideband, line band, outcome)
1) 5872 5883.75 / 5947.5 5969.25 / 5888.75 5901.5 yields 1.56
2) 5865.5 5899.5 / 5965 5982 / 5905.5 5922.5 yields 0.54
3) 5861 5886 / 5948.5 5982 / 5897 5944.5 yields 1.39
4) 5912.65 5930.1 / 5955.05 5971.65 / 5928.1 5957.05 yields 0.78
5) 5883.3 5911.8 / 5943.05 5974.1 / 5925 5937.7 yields -0.91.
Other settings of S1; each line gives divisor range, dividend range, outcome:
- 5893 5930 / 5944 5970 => 1.04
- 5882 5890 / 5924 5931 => 1.18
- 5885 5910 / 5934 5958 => 1.08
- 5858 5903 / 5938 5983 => 1.05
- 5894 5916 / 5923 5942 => 1.09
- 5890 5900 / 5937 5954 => 1.09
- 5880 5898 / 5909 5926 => 1.07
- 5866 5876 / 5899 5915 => 0.92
